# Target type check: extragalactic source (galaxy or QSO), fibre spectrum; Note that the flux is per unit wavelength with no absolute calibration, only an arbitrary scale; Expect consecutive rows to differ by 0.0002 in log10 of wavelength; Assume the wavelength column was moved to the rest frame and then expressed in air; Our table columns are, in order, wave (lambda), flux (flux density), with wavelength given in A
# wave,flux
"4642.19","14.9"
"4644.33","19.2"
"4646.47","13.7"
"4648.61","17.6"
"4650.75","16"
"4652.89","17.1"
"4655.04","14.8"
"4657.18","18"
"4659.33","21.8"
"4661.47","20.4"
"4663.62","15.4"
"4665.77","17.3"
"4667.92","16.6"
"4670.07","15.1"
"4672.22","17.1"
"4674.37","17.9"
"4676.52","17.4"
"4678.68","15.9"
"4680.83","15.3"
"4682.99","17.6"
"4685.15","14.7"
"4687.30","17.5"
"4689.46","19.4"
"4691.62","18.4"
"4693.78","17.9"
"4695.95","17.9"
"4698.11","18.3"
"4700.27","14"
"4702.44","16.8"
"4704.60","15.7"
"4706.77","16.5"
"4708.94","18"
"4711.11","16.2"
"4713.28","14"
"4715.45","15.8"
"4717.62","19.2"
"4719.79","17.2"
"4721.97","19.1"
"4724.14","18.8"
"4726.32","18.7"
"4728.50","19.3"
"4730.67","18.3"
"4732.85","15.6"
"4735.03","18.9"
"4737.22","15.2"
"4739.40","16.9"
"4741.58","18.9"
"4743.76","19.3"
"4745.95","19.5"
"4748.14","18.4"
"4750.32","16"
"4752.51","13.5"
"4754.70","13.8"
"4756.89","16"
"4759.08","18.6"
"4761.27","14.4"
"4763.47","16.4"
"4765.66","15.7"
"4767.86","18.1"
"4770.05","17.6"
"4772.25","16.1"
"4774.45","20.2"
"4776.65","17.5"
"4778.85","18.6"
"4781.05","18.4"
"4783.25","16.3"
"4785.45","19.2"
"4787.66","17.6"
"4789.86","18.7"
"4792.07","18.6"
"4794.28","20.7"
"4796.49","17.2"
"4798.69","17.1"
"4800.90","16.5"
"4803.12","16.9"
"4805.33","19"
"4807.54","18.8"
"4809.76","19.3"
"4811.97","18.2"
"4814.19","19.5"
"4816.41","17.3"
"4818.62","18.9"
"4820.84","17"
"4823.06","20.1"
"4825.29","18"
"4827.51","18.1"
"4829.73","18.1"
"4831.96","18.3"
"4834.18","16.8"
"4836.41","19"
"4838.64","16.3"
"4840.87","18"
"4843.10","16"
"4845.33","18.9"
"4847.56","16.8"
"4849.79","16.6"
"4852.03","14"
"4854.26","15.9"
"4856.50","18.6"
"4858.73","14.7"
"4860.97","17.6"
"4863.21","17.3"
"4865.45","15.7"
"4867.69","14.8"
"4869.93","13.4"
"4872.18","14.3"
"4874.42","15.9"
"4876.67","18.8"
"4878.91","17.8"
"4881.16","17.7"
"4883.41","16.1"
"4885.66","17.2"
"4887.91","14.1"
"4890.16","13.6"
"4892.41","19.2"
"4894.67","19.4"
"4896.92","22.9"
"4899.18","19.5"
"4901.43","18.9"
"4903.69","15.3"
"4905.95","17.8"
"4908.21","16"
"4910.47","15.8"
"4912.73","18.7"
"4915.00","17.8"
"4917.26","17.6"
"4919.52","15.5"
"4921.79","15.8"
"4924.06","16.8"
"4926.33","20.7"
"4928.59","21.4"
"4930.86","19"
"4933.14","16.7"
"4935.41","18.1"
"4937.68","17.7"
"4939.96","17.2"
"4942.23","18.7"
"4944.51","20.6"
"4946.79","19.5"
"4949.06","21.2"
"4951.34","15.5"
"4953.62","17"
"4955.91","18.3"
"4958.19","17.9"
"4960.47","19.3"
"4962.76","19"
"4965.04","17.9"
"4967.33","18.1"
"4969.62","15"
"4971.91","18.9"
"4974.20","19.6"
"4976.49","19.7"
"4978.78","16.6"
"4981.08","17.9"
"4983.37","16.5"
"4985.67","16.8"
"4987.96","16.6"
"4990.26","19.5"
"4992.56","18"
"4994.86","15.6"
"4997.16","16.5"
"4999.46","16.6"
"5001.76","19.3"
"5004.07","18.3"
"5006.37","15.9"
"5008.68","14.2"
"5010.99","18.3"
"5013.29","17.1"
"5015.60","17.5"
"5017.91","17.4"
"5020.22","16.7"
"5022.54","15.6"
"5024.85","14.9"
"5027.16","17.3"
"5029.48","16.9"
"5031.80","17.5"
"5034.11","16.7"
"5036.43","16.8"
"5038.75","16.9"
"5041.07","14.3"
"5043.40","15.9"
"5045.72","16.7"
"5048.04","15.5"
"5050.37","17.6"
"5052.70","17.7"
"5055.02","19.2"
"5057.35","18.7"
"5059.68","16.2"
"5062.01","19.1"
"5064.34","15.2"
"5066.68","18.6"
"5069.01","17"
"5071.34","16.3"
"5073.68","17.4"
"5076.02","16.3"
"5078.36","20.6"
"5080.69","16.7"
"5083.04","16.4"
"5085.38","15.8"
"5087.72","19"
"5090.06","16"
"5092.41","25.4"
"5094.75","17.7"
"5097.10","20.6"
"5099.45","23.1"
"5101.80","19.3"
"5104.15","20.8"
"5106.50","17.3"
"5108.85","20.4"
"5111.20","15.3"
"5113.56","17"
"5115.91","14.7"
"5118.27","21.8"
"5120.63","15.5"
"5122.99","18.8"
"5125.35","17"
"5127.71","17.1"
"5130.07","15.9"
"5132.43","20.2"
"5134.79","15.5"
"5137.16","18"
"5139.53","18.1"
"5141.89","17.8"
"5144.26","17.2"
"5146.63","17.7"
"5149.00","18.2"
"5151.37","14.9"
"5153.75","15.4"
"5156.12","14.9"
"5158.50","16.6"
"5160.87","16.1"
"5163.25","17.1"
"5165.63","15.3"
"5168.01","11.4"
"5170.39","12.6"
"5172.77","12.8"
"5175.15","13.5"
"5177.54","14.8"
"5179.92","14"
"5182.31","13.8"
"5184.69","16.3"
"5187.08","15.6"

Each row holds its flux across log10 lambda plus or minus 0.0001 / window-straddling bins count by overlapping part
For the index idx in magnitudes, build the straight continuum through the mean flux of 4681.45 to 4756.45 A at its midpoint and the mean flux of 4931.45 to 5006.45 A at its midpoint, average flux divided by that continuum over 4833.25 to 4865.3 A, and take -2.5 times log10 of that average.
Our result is 0.04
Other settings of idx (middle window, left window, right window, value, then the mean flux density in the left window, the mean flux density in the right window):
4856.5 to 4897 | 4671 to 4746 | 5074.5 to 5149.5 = 0.07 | 17.3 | 18.2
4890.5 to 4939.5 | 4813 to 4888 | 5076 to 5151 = -0.05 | 17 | 18.2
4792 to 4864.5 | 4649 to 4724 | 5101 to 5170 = -0.04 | 17.1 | 17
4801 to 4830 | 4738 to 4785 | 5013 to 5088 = -0.07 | 17.2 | 17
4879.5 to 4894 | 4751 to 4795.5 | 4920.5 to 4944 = 0.10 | 17.3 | 18.3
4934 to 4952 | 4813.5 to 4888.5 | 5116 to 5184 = -0.12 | 17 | 16.1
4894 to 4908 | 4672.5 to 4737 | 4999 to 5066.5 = -0.10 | 17.2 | 16.9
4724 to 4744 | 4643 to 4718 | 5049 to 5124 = -0.05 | 17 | 18.2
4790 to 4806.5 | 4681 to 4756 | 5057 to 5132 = -0.04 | 17.2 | 18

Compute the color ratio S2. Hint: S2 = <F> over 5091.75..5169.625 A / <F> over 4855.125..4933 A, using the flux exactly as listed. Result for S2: 1.02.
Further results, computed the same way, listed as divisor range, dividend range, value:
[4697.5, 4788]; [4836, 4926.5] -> 0.99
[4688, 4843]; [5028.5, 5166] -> 0.99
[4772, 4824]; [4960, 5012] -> 0.96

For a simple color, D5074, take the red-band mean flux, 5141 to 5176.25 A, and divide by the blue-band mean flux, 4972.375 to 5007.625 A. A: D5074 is 0.9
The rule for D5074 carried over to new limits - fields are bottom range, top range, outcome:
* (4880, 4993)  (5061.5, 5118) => 1.02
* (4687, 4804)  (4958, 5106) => 1.01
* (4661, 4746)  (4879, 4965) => 1.04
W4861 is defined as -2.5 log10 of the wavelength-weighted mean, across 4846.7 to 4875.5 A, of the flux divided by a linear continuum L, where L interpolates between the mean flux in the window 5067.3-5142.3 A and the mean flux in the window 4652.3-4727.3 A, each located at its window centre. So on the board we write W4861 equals 0.114 mag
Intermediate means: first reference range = 17.2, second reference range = 18.1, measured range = 15.8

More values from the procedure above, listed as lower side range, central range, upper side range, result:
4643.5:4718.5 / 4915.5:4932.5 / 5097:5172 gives -0.06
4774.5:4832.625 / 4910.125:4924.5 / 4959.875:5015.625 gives 0.06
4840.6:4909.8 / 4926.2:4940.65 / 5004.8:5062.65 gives -0.11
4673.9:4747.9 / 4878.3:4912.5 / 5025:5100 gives 0.00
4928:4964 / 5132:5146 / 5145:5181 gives -0.15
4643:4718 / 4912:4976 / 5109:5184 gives -0.11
